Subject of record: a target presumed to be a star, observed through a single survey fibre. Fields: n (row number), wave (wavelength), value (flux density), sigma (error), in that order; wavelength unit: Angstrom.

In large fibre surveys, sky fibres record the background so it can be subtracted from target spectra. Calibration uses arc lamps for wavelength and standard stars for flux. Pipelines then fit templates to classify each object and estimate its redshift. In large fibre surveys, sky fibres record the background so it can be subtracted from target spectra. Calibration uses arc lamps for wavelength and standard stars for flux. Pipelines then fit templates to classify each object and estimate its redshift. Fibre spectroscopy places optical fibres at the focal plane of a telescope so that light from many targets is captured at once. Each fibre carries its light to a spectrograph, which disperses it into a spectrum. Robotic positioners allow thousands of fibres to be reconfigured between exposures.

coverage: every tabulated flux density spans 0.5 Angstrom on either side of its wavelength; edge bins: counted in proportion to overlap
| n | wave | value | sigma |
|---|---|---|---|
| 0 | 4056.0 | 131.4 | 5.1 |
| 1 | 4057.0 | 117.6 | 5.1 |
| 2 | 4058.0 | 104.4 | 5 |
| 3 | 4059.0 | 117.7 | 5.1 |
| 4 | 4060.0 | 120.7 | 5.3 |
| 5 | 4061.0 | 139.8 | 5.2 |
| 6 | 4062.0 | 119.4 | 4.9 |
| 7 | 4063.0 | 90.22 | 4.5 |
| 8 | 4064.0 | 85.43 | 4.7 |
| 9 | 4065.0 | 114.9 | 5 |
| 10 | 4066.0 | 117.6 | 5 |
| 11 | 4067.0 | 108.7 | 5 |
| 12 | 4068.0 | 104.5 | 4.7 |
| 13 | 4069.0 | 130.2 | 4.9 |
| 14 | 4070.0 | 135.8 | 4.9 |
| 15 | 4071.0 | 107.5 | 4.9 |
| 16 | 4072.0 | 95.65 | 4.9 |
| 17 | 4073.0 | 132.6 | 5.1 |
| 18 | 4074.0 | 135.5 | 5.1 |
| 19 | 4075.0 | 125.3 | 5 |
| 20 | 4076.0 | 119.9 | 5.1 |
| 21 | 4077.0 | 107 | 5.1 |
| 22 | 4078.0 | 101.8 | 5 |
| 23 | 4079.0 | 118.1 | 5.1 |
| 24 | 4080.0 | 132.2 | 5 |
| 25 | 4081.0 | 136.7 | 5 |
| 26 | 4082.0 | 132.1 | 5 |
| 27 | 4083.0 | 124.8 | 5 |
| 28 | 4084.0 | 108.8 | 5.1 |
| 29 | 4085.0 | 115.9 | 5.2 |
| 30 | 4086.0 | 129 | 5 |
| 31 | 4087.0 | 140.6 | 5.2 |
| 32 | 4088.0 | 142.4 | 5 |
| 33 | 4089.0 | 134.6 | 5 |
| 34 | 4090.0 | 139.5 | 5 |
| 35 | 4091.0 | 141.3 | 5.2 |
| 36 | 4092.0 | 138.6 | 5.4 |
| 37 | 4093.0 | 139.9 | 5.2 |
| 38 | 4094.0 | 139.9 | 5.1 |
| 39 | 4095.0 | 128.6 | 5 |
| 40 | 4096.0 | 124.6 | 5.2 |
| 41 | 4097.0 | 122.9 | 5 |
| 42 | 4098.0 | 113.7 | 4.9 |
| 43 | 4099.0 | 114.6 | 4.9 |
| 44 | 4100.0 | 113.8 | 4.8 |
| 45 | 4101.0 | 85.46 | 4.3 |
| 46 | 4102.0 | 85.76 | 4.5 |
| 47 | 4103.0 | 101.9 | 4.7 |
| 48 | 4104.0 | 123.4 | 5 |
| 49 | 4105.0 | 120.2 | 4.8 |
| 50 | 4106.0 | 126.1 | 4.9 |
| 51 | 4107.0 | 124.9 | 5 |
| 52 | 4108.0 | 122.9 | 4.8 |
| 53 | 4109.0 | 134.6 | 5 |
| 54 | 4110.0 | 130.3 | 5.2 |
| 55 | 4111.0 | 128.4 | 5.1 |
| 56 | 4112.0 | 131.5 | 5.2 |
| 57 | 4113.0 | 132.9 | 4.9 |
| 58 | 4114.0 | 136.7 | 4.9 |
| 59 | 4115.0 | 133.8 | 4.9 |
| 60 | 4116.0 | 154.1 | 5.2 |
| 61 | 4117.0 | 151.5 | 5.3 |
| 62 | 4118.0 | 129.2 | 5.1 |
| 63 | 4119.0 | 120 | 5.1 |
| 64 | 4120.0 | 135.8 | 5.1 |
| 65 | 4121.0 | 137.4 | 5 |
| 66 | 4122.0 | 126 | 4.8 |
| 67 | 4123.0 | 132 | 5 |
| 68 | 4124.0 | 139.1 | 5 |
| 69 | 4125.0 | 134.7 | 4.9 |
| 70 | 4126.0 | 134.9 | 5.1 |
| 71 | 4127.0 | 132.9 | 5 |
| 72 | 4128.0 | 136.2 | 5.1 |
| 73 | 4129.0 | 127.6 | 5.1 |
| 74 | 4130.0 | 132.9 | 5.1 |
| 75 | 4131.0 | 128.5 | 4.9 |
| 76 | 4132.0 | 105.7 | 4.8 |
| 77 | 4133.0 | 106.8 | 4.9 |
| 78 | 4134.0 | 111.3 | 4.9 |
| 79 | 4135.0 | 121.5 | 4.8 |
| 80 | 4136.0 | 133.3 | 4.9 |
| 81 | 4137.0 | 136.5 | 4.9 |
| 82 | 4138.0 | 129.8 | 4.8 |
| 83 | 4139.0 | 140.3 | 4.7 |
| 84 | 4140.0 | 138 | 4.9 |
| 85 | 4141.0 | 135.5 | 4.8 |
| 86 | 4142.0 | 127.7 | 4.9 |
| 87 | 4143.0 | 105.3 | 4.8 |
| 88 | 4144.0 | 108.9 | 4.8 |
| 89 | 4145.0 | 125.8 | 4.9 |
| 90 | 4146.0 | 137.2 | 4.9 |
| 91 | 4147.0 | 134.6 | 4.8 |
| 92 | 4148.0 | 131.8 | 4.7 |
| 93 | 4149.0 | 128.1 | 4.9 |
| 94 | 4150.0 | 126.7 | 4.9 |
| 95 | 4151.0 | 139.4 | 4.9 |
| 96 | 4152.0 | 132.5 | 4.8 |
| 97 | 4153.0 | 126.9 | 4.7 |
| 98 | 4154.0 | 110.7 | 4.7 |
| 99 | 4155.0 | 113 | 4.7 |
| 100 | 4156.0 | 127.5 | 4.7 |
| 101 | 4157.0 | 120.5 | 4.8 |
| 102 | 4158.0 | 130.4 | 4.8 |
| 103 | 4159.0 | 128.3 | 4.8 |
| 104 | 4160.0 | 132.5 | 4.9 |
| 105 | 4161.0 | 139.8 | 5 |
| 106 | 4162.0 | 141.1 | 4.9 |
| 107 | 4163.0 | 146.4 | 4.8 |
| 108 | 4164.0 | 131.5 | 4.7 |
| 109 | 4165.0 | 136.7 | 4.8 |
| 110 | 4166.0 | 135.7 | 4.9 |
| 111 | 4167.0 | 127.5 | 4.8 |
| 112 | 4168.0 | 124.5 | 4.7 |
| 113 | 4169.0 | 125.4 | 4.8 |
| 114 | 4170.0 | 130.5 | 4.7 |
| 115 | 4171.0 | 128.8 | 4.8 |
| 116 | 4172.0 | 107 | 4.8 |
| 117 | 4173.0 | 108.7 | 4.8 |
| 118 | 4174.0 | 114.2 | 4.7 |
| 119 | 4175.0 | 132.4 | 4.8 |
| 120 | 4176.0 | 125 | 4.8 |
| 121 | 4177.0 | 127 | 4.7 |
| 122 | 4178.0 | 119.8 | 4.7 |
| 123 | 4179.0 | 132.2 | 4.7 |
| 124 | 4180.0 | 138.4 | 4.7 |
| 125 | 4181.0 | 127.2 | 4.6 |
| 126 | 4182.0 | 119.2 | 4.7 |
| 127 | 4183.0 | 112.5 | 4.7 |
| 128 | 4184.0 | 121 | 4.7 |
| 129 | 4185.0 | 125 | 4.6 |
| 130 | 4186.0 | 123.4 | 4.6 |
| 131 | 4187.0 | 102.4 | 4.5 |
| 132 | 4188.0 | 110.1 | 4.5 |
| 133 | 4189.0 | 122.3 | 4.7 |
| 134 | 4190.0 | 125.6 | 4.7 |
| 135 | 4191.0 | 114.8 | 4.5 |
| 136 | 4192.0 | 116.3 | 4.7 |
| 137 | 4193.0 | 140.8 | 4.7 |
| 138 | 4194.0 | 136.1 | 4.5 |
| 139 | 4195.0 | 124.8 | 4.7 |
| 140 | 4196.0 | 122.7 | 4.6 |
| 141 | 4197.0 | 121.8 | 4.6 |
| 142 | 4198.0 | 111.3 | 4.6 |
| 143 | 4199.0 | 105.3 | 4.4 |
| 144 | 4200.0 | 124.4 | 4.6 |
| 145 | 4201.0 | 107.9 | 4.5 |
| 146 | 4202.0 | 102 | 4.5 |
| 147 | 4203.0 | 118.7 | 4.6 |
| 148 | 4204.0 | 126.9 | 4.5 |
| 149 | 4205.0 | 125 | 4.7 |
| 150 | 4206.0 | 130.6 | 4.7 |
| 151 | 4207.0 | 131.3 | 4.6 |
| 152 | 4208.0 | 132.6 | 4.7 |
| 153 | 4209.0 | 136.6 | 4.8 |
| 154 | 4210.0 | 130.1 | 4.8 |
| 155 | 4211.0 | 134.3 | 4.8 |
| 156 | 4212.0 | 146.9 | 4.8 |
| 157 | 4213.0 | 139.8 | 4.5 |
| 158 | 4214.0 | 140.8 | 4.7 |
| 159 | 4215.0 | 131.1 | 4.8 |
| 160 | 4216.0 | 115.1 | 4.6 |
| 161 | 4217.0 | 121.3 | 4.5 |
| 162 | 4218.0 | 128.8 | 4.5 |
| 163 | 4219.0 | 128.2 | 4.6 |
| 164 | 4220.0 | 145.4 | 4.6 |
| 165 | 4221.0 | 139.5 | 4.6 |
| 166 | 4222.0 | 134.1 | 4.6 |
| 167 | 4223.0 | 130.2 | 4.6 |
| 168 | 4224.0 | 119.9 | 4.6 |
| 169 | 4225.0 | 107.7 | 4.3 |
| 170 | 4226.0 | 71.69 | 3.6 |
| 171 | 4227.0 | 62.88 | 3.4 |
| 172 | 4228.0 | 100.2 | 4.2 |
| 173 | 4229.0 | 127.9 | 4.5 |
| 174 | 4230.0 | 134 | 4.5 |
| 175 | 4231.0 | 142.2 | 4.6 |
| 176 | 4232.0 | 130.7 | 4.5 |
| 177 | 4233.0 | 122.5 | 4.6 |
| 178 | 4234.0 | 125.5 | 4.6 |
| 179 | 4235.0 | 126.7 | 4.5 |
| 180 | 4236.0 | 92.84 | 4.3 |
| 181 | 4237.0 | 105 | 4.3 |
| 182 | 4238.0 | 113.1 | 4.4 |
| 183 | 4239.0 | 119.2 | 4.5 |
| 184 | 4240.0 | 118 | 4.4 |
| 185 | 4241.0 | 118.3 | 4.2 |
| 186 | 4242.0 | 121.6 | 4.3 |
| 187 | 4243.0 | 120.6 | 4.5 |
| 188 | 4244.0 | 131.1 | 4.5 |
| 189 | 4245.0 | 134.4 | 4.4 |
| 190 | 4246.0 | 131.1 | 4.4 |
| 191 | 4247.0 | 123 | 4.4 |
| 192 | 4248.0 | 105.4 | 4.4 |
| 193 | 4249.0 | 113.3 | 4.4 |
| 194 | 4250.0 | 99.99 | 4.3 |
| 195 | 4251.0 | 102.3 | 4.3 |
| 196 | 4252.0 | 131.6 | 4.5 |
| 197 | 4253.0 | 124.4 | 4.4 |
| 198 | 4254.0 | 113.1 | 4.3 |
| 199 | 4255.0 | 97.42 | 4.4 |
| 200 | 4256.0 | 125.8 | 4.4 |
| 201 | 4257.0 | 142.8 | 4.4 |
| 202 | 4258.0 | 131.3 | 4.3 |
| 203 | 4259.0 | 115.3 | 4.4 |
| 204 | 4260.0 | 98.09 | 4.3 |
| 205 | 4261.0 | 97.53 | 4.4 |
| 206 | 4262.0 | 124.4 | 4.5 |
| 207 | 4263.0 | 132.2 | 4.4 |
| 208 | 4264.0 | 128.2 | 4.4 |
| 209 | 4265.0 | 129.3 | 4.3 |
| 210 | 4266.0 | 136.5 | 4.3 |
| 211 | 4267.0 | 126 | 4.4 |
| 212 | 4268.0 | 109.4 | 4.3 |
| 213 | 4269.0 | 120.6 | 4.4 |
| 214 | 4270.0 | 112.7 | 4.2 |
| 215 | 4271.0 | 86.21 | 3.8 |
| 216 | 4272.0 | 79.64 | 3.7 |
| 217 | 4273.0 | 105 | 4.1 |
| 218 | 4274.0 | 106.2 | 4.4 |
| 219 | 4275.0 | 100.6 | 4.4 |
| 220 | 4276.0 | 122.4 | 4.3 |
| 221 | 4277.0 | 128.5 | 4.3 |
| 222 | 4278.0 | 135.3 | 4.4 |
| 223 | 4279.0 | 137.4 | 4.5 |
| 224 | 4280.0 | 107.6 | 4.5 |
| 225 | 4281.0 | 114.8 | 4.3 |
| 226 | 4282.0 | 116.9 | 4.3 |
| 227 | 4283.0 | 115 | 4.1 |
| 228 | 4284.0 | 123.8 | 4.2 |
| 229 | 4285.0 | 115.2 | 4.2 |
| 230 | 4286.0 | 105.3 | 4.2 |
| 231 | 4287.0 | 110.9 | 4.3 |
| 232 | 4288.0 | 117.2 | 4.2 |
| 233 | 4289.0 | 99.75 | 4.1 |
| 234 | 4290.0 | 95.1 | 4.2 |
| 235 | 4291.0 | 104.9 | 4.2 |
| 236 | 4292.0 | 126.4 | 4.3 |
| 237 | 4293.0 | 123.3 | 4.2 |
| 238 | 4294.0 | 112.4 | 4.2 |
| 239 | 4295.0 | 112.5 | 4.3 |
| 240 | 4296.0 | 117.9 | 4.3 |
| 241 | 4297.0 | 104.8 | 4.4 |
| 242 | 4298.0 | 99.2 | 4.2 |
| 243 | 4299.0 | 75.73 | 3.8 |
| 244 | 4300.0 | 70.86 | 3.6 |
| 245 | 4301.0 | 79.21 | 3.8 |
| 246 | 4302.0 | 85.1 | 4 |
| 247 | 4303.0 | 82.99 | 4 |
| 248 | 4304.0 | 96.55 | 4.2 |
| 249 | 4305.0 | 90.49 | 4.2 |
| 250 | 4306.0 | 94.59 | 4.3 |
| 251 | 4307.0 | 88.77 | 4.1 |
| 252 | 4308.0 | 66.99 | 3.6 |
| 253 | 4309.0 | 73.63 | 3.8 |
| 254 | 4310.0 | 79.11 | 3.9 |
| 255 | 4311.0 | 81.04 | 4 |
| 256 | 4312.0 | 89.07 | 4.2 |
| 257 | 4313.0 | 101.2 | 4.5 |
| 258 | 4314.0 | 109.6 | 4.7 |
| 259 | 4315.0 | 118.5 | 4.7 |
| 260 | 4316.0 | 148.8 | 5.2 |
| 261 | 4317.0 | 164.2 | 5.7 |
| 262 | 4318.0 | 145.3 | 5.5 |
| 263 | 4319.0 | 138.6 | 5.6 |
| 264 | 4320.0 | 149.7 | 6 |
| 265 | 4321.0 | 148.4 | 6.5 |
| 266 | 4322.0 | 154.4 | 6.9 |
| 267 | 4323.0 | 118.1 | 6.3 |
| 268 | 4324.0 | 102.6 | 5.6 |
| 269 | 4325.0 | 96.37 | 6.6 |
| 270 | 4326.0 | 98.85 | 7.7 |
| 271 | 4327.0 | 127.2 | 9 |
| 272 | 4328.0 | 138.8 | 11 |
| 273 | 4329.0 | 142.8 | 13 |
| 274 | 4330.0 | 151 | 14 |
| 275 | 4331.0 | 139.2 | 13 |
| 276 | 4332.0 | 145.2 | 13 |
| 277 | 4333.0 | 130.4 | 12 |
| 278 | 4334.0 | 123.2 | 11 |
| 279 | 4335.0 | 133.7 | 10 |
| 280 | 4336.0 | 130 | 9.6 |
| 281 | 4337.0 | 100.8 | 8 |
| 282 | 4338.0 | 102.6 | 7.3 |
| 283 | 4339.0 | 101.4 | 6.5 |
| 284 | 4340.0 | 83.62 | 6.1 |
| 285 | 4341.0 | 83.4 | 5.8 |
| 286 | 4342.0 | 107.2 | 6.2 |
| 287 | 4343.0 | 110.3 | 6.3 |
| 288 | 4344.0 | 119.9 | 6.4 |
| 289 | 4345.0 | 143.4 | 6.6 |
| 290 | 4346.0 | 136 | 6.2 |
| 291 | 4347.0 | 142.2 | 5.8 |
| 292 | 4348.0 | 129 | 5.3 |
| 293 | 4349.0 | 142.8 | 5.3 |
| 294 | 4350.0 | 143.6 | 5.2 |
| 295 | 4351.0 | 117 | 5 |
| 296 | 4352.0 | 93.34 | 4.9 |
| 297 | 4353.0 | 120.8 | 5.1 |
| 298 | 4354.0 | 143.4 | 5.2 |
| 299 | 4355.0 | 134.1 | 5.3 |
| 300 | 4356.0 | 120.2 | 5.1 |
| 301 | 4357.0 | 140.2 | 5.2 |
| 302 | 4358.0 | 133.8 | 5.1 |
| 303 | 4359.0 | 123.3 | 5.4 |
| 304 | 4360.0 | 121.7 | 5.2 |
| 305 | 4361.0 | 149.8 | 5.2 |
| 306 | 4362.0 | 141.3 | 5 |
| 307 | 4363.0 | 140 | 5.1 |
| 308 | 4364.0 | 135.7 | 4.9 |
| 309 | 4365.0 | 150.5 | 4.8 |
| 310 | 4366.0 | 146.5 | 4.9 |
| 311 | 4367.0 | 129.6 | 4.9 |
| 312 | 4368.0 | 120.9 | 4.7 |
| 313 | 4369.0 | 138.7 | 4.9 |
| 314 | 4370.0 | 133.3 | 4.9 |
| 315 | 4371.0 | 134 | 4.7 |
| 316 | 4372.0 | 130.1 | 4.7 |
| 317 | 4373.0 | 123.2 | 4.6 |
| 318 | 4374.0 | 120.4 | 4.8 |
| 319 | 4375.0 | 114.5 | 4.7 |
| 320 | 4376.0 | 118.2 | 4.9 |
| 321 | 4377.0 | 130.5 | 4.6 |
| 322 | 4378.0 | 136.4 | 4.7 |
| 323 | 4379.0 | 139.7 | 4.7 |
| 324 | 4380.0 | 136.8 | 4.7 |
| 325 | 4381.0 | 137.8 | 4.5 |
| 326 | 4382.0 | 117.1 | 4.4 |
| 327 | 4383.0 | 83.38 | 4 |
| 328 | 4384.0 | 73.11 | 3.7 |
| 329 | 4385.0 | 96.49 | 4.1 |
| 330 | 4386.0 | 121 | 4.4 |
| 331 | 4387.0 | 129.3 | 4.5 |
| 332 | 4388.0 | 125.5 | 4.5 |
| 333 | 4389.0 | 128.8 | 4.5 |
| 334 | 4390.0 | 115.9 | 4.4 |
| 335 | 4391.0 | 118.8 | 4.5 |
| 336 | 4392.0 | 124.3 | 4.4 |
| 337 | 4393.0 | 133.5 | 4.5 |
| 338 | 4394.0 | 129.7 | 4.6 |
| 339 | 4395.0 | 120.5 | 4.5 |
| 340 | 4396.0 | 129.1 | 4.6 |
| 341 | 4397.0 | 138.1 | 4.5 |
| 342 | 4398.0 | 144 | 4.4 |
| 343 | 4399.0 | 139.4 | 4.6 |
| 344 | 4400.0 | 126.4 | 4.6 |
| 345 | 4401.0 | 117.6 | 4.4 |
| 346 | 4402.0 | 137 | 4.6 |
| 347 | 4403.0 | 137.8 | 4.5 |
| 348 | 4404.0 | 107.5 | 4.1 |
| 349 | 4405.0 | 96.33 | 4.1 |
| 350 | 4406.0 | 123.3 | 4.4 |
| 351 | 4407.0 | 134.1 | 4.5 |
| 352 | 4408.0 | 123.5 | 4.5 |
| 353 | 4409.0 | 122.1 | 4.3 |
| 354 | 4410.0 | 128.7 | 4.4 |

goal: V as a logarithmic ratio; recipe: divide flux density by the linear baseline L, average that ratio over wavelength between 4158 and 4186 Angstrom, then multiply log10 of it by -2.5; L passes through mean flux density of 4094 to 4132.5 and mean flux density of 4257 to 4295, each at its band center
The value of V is -0.04 mag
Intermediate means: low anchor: 126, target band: 127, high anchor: 115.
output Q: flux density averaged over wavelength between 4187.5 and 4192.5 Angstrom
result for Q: 118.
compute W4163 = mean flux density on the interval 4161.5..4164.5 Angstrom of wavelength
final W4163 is 140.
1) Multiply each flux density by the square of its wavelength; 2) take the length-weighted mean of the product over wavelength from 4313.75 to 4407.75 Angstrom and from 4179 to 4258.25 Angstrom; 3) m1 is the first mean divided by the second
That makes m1 1.11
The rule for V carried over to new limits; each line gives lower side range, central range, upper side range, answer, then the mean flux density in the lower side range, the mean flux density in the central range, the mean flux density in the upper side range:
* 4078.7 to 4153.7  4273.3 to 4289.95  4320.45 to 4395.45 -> 0.10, 128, 115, 125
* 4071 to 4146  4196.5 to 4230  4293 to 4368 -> 0.00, 126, 122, 118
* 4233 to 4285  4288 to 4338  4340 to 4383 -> 0.10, 117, 112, 128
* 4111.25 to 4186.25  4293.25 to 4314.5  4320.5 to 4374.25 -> 0.36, 128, 91.4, 127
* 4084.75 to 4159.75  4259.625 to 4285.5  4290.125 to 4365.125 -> 0.04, 128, 116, 117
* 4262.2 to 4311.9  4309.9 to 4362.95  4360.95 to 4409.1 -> -0.08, 106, 125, 126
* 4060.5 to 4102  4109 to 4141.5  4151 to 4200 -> -0.07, 121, 131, 125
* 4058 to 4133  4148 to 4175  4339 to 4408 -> -0.03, 124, 128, 125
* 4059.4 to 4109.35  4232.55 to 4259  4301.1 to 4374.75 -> 0.02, 121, 119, 121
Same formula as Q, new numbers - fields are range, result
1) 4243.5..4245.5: 133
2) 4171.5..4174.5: 110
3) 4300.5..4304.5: 86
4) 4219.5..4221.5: 142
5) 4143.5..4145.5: 117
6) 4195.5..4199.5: 115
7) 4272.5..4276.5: 109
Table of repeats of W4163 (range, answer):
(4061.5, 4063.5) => 105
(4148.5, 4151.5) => 131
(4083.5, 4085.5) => 112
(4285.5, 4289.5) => 108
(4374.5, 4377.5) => 121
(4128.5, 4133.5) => 120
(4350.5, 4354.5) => 119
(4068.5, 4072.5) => 117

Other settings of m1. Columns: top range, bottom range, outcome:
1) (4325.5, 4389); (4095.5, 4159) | 1.11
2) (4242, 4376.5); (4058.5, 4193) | 1.03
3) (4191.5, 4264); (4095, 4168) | 1.00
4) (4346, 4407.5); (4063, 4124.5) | 1.17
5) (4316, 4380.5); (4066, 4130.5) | 1.15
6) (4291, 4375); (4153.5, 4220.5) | 1.02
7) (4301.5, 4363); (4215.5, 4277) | 1.06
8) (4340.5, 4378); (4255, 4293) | 1.16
